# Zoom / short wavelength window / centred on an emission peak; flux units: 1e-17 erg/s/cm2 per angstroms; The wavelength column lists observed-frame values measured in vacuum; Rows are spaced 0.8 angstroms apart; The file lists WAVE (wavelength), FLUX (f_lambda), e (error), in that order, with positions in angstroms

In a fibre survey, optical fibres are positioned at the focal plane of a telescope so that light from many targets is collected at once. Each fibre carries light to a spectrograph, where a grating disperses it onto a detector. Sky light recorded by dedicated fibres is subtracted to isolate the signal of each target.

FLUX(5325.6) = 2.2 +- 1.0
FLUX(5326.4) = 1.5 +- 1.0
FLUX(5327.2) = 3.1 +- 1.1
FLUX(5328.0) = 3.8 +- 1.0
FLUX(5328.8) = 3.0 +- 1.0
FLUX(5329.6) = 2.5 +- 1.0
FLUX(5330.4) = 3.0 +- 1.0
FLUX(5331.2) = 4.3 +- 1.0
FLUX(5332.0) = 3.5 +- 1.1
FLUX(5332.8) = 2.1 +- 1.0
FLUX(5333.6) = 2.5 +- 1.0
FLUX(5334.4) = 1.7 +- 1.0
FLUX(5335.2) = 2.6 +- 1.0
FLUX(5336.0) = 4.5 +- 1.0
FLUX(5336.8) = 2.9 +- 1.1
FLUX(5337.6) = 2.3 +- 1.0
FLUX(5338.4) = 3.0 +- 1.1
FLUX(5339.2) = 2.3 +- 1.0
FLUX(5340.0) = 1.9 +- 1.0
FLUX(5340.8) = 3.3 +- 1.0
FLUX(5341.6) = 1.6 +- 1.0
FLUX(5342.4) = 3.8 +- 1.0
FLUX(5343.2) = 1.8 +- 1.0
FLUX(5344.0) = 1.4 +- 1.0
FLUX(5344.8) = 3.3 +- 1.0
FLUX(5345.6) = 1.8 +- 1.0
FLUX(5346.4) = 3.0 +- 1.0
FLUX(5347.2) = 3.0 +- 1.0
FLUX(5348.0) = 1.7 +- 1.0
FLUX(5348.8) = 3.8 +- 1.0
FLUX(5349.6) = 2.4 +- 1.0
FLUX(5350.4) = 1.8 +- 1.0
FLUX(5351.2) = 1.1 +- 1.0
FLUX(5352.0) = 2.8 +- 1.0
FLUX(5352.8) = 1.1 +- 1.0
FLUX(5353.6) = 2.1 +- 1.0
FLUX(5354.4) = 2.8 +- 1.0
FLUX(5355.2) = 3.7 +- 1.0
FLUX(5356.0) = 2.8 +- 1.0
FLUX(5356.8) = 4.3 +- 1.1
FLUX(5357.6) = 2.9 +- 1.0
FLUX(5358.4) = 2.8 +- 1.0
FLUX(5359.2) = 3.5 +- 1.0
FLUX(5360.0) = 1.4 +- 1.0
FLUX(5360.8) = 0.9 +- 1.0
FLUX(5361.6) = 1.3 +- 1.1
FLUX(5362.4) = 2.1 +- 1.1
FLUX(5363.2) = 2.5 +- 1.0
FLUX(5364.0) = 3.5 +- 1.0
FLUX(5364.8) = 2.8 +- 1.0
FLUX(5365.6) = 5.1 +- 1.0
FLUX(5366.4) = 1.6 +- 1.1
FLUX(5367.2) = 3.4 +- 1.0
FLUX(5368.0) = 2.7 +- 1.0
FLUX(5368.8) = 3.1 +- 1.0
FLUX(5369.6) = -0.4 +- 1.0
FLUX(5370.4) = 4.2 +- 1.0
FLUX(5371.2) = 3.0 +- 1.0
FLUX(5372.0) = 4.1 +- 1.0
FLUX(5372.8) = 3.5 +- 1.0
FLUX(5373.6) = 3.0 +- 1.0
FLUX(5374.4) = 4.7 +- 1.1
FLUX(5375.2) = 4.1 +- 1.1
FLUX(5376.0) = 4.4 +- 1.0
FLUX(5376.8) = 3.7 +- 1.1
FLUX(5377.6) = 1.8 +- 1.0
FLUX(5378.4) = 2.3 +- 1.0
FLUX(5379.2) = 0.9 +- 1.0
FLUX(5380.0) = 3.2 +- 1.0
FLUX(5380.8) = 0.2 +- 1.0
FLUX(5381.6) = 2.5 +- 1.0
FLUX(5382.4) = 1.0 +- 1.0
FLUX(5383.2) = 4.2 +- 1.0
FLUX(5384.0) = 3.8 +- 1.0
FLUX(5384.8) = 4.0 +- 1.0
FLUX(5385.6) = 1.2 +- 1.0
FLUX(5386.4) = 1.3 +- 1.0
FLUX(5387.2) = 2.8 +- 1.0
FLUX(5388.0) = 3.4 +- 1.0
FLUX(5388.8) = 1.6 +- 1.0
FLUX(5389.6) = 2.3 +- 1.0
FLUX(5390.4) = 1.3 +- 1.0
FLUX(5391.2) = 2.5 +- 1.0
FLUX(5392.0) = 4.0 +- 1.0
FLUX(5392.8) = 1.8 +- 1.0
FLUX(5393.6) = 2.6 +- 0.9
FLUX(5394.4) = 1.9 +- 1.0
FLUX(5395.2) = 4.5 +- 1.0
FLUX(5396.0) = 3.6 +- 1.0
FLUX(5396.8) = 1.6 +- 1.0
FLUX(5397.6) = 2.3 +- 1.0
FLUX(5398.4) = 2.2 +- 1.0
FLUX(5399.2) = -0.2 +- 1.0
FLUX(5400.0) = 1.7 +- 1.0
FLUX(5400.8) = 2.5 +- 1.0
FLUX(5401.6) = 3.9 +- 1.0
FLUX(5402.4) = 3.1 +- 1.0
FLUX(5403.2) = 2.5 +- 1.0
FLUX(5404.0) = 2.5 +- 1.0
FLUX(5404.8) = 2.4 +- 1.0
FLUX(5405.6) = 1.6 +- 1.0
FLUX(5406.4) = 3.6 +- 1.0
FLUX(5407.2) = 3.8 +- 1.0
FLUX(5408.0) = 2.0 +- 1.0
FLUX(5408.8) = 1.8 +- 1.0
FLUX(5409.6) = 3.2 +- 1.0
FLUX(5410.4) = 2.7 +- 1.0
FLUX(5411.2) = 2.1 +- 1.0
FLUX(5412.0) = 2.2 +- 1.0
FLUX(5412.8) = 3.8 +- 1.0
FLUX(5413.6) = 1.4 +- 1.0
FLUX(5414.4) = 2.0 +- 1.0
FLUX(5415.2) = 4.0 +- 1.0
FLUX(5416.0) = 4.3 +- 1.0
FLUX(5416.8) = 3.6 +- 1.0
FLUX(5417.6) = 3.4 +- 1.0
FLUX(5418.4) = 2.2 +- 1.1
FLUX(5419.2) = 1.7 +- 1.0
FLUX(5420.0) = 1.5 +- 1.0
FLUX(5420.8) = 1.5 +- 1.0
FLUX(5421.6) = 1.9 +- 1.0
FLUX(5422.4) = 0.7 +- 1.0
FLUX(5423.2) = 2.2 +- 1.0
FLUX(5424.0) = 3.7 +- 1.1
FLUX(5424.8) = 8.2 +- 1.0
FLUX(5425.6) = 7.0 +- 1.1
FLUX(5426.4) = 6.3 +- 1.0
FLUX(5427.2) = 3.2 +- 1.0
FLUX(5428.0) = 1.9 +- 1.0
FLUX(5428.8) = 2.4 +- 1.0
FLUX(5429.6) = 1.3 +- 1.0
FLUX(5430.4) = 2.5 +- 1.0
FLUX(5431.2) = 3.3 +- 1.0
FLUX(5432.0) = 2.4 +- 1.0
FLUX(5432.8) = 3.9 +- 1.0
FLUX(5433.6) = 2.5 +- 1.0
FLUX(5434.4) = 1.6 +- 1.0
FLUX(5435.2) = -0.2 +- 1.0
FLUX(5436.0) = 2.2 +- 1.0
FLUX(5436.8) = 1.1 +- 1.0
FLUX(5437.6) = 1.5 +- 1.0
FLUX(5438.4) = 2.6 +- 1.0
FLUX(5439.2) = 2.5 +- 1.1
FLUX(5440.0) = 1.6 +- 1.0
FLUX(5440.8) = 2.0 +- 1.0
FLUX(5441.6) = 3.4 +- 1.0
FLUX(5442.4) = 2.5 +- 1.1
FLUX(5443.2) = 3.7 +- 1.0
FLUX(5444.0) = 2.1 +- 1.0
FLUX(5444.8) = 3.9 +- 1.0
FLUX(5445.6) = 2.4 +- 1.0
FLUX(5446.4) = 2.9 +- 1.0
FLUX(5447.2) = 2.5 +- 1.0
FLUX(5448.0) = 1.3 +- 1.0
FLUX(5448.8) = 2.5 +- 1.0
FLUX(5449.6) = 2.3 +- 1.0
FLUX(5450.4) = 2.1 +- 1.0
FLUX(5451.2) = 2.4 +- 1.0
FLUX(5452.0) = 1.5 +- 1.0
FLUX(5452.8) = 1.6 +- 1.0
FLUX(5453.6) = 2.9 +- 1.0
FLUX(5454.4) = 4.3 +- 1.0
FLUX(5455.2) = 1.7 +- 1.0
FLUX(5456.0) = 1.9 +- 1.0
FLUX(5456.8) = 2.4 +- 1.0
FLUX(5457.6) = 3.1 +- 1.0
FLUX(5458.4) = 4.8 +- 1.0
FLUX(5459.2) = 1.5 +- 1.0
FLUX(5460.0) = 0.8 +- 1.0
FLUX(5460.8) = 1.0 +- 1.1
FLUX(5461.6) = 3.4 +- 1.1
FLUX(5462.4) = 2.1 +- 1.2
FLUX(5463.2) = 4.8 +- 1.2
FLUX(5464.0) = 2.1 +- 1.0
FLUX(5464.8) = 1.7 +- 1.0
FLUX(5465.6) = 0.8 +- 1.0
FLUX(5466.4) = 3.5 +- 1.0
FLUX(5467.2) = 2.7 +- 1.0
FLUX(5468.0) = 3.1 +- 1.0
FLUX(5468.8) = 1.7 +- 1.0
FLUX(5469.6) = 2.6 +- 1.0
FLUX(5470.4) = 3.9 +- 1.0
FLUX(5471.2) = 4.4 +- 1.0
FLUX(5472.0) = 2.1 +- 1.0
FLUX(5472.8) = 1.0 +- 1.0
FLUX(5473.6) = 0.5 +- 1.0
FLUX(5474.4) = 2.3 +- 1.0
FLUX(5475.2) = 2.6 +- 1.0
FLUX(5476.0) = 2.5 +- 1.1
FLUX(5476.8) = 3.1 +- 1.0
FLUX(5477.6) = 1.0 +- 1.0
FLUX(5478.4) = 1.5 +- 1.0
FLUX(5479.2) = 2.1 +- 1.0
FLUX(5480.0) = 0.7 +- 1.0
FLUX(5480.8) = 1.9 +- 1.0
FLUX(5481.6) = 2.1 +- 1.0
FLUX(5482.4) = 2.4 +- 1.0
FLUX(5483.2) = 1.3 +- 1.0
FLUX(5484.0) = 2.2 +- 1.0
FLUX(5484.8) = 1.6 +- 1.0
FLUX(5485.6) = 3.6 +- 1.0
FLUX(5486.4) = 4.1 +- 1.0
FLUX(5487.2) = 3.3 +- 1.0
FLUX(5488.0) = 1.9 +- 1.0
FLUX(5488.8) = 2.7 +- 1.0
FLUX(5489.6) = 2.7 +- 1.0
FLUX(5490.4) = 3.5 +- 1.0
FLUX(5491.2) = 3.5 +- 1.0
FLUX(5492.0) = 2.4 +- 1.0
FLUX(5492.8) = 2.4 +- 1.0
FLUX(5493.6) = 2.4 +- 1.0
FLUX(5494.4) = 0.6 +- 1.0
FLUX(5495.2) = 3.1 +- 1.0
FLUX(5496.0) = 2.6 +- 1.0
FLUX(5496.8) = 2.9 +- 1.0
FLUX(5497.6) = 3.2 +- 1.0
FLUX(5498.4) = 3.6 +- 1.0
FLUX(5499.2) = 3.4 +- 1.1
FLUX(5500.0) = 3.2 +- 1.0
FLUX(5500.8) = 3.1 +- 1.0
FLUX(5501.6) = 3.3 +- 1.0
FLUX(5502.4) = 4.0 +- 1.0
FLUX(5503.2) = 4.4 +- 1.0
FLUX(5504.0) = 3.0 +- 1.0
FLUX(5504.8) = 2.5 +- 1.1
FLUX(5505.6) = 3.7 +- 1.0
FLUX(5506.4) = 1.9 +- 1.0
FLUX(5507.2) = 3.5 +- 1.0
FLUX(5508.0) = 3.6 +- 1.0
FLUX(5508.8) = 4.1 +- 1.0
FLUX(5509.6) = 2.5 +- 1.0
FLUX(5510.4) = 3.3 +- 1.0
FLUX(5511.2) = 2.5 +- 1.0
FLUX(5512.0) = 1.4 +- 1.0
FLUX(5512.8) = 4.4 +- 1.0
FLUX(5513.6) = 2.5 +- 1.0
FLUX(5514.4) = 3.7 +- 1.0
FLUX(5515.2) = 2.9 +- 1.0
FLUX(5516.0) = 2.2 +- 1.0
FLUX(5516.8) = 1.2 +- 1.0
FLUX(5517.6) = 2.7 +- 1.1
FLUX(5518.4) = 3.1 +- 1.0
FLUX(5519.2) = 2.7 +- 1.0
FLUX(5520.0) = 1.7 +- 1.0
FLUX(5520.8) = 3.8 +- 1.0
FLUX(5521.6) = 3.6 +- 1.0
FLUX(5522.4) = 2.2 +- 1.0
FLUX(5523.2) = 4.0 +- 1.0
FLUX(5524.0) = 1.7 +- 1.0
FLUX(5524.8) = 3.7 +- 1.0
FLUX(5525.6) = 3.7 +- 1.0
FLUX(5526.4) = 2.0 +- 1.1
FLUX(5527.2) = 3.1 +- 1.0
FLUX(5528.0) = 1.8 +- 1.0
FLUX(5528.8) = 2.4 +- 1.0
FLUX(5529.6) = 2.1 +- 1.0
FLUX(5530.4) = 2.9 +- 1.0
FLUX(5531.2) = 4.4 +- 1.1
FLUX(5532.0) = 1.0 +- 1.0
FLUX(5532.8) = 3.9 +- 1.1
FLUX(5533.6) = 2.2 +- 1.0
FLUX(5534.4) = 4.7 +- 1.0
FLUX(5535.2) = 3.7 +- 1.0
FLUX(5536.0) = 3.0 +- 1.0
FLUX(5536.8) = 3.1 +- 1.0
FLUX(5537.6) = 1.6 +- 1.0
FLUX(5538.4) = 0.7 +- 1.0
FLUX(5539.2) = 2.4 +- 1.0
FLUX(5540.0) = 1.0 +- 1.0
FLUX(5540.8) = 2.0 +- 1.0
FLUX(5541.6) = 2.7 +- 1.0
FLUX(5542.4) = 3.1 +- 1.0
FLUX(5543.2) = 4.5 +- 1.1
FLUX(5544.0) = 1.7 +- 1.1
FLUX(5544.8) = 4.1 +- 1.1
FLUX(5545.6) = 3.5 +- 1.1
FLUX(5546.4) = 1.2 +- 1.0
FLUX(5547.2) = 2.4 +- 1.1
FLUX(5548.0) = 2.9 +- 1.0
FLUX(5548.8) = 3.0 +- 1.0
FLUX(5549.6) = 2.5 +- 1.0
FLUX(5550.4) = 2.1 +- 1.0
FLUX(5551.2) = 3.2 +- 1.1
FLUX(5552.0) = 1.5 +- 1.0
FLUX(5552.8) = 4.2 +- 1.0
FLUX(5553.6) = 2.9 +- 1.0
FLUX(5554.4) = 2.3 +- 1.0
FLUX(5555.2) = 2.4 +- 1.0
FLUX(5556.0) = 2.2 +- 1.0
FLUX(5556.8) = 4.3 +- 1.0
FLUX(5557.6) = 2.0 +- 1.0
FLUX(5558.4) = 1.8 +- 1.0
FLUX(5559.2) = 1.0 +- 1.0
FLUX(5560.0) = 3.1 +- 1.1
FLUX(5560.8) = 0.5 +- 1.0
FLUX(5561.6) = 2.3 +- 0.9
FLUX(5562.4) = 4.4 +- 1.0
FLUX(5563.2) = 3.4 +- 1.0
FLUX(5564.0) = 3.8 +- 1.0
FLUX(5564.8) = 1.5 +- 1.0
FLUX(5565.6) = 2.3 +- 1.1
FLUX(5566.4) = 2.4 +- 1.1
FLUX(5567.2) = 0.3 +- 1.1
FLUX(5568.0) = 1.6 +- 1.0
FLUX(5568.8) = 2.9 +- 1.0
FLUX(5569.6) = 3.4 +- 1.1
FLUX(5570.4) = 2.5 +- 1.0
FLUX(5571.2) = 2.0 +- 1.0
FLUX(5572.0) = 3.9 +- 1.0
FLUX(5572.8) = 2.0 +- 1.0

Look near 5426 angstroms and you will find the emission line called H-beta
